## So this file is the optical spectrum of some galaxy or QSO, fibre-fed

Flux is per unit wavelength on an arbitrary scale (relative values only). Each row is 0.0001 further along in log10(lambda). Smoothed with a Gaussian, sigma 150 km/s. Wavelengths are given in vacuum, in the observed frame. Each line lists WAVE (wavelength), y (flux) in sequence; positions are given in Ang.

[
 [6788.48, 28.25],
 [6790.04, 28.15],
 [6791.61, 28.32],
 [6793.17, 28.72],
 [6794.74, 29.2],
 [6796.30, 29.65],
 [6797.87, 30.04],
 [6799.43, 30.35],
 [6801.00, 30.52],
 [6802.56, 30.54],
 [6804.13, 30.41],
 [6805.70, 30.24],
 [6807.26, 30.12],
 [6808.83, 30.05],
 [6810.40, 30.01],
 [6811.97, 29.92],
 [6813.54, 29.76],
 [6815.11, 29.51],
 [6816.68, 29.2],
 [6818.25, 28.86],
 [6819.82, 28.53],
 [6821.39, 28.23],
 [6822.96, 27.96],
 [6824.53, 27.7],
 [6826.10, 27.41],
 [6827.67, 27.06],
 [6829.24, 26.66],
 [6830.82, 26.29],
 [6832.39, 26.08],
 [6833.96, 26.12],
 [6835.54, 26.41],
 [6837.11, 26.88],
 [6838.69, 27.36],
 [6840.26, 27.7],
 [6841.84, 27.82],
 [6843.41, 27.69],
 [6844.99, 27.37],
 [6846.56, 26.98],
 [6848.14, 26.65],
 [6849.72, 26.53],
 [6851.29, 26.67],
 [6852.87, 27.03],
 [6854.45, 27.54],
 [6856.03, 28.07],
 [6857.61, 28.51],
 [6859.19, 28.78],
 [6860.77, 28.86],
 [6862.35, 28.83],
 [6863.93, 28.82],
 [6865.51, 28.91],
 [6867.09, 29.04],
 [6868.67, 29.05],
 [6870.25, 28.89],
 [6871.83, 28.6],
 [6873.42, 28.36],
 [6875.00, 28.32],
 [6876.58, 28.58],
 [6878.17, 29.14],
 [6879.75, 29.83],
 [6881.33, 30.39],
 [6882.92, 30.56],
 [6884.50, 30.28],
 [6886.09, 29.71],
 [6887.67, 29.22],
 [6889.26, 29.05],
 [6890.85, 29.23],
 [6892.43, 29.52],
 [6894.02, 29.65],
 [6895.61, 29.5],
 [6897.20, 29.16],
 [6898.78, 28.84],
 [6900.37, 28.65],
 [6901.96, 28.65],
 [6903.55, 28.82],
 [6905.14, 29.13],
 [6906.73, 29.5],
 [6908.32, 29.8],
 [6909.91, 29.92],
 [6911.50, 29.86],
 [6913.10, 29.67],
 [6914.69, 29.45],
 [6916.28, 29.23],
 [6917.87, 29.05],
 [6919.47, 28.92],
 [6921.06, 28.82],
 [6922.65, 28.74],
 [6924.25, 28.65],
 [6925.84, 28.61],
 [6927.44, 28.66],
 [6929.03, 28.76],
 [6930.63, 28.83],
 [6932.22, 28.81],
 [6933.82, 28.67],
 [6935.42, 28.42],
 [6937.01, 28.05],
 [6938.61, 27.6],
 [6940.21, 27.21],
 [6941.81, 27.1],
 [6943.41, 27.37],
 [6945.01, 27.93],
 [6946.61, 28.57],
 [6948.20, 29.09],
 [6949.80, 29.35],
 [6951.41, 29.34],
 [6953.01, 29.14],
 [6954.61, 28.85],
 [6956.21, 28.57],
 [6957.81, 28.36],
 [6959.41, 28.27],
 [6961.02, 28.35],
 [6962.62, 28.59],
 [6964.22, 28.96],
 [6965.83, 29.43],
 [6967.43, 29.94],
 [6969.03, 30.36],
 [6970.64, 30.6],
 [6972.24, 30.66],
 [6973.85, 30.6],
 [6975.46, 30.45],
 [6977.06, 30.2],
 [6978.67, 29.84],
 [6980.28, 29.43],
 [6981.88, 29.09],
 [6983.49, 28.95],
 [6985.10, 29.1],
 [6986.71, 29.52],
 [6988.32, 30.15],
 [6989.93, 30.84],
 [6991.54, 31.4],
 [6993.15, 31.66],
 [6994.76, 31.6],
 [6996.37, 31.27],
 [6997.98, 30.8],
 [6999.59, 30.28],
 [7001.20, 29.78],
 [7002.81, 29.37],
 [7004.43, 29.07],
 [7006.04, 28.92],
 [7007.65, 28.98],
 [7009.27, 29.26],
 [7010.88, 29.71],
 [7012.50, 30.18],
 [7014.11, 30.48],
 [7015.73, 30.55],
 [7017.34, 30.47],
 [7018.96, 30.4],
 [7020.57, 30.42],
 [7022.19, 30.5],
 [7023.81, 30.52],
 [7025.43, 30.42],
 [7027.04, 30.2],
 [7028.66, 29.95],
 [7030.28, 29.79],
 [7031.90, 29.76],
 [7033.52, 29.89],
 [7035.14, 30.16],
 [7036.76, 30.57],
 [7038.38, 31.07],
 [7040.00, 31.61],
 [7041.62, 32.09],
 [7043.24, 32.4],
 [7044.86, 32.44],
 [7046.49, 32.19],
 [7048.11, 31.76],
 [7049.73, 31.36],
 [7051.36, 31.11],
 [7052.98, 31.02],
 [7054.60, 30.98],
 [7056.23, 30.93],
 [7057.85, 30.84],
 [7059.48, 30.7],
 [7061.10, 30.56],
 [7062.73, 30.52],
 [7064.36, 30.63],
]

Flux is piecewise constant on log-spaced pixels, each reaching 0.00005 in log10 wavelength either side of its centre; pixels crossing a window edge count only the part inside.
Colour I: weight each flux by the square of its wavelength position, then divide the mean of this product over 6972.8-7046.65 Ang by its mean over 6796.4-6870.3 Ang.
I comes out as 1.1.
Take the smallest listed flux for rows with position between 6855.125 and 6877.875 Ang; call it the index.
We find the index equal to 28.07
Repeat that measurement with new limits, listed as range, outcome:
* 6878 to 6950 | 27.1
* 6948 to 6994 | 28.27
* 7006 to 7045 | 28.92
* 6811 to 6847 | 26.08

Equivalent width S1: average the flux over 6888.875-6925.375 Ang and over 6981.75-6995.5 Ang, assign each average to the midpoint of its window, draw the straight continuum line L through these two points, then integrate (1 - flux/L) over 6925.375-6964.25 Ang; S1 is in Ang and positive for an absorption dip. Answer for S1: 1.65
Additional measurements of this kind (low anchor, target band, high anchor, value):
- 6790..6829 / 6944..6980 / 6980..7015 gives 0.63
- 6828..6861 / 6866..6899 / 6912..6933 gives -1.45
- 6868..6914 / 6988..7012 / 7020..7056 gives 0.23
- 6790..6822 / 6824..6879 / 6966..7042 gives 3.67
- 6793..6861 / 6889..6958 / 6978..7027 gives 1.05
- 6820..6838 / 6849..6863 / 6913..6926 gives -0.12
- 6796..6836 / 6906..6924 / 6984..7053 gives 0.17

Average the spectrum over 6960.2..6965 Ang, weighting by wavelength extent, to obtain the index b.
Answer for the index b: 28.6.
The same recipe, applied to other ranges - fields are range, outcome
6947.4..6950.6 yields 29.3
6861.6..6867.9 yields 28.9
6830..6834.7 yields 26.2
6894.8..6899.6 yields 29.2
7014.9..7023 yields 30.5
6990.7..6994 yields 31.5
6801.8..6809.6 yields 30.3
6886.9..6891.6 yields 29.1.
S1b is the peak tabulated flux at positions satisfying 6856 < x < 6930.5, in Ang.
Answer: 30.56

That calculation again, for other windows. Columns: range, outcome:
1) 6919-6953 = 29.35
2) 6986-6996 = 31.66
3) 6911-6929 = 29.86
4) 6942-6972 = 30.6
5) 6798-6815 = 30.54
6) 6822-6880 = 29.83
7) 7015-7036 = 30.55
